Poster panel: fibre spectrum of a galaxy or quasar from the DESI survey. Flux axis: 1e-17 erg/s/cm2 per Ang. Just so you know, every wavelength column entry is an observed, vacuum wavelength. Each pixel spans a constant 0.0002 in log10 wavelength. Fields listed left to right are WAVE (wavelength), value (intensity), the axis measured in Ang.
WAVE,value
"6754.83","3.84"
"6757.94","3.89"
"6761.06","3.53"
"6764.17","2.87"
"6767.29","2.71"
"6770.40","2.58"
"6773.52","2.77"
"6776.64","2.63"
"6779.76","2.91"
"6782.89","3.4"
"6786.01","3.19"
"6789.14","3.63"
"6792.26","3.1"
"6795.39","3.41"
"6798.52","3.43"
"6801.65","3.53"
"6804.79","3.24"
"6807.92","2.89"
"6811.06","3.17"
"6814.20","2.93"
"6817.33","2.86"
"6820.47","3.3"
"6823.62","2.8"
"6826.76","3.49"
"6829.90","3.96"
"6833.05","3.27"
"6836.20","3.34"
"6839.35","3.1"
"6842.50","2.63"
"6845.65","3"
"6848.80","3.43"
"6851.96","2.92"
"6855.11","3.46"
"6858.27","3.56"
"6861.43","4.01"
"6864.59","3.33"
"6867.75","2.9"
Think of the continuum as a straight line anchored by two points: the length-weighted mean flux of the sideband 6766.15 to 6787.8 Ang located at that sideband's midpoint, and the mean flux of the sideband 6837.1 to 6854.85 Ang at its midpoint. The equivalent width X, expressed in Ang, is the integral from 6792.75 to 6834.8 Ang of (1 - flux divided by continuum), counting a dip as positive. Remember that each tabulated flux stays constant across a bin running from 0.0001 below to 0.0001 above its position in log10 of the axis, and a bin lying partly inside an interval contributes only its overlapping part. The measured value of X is -3.7 Ang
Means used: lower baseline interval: 2.9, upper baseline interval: 3.06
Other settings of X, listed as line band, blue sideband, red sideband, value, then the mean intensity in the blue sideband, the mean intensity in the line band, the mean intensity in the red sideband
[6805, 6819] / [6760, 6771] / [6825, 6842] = 1.0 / 2.93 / 2.99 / 3.37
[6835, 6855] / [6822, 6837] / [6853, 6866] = 2.2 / 3.37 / 3.09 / 3.57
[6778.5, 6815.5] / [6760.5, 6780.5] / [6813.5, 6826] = -4.0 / 2.82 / 3.24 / 3.01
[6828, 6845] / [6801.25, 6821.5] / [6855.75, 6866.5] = 0.5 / 3.1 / 3.25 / 3.6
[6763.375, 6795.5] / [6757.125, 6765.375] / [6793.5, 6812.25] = 3.3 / 3.41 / 3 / 3.28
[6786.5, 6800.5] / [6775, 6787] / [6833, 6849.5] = -1.6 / 3.02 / 3.38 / 3.1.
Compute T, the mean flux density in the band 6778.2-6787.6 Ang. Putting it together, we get 3.17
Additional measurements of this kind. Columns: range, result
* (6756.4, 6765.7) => 3.43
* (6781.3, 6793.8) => 3.33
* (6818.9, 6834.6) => 3.36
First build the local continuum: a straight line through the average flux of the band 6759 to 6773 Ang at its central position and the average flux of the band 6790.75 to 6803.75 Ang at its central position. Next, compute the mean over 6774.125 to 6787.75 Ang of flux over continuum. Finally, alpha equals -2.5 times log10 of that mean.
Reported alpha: 0.04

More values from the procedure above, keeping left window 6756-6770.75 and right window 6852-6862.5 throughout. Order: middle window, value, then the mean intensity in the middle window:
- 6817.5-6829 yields 0.07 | 3.2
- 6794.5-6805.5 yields -0.03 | 3.41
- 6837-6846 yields 0.19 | 2.94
